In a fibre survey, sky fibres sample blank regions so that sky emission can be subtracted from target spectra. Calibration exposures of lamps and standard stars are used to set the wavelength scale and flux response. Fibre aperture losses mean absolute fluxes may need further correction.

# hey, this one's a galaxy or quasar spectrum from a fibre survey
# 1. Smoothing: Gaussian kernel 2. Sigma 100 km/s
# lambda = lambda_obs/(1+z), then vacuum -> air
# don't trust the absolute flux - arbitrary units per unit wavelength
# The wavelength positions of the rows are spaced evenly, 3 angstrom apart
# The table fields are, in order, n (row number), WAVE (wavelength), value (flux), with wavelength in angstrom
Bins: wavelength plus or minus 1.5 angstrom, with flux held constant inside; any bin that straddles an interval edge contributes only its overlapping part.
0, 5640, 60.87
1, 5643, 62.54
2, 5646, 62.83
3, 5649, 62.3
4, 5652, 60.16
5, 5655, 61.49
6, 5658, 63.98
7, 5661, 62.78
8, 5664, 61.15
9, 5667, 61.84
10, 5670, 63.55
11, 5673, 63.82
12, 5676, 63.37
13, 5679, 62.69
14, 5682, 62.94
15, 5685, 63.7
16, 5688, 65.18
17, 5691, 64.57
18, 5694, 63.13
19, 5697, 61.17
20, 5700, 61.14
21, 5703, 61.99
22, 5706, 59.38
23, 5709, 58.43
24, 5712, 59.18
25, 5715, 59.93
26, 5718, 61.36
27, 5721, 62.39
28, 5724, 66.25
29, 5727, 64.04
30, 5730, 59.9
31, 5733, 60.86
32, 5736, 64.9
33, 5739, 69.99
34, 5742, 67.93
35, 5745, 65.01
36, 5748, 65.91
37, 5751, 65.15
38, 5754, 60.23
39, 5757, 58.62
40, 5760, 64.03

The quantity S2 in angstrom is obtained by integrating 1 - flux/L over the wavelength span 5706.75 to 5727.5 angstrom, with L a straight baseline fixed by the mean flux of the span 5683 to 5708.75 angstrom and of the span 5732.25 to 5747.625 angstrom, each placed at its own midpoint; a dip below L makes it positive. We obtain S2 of 0.9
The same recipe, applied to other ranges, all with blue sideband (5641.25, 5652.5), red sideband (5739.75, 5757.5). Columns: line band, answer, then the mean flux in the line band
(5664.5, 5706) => 0.1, 62.8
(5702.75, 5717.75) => 0.9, 59.7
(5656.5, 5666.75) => 0.0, 62.5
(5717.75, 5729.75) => 0.1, 63.4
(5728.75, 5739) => 0.1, 63.1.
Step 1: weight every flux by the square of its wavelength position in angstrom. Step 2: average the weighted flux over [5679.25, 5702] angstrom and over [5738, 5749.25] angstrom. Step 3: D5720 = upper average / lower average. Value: 1.1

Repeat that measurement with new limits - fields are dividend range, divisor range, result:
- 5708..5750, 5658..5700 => 1.02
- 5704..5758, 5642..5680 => 1.03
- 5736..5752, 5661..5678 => 1.09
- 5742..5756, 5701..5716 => 1.09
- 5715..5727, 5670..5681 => 1.01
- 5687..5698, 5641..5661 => 1.04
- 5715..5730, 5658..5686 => 1.02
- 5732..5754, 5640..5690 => 1.07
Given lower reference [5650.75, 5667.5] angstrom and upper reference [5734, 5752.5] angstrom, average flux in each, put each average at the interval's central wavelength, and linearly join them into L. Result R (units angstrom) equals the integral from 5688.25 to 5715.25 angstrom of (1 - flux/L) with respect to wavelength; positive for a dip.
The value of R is 1.2 angstrom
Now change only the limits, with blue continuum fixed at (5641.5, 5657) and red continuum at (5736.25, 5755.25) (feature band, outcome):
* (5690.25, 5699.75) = 0.2 angstrom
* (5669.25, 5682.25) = -0.1 angstrom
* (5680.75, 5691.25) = -0.1 angstrom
